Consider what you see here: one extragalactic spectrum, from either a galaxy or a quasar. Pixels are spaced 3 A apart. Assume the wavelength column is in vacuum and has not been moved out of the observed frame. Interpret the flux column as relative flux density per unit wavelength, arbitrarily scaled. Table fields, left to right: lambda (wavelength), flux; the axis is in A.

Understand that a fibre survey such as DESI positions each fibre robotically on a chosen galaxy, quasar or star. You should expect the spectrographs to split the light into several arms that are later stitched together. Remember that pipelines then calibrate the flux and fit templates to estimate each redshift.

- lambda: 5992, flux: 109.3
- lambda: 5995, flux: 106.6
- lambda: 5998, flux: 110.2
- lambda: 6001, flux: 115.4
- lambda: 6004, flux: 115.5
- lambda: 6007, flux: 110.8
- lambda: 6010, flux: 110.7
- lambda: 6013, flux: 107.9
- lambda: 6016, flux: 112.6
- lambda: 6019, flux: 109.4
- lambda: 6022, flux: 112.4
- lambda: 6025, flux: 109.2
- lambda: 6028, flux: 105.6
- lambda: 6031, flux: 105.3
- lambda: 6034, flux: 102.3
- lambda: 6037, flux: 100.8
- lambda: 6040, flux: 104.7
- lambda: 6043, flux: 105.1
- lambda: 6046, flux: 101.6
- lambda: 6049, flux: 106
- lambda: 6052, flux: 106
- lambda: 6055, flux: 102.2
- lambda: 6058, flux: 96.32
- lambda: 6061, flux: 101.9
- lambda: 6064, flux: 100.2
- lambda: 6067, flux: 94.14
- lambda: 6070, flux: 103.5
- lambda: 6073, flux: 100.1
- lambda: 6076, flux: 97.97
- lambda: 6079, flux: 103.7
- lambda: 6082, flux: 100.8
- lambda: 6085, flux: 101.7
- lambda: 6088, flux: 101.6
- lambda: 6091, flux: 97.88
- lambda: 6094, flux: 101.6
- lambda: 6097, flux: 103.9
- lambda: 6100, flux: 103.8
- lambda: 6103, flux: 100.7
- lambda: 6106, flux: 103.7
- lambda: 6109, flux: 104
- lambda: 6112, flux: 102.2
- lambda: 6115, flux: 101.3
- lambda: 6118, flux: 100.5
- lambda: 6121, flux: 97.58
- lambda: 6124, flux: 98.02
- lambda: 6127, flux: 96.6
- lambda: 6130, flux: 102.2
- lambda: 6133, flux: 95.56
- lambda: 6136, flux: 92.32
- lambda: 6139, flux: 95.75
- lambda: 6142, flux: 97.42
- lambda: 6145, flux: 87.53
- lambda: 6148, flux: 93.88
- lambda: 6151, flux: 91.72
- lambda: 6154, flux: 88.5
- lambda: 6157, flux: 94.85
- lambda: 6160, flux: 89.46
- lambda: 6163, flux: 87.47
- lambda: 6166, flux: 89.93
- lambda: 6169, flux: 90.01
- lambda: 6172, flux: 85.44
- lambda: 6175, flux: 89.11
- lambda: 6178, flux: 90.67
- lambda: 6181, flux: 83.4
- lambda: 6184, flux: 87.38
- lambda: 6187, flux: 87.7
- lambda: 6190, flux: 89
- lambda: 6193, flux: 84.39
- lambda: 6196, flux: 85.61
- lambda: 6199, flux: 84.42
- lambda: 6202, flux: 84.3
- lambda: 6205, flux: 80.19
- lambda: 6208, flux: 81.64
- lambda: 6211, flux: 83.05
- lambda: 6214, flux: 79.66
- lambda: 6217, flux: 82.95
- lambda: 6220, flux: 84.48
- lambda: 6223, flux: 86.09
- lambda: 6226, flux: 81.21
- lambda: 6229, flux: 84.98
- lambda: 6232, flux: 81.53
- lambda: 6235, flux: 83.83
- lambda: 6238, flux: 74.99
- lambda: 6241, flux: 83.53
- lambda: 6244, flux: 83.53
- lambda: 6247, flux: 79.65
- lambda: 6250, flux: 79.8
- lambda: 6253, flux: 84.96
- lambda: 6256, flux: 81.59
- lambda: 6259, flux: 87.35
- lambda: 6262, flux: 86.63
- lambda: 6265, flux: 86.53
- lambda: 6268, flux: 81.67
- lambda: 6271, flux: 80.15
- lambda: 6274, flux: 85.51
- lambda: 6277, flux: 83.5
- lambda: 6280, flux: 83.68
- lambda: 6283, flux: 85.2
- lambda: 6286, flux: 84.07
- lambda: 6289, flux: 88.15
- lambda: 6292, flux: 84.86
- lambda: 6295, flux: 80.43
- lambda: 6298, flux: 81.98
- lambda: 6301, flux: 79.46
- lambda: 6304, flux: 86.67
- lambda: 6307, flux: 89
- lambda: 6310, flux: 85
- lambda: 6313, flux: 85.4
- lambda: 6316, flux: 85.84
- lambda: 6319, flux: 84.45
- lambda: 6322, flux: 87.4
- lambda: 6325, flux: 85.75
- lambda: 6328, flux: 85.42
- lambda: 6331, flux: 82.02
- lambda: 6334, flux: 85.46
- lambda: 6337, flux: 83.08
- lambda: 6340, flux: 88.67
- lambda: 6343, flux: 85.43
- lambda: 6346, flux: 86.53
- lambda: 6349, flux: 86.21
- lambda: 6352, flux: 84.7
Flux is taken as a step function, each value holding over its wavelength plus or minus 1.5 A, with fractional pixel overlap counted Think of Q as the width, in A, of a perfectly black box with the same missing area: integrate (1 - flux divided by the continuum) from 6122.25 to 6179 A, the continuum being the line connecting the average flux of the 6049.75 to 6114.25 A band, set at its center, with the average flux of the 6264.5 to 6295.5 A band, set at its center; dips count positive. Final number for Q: 1.7 A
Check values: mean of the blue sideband 101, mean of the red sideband 84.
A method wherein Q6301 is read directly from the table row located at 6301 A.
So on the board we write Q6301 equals 79.46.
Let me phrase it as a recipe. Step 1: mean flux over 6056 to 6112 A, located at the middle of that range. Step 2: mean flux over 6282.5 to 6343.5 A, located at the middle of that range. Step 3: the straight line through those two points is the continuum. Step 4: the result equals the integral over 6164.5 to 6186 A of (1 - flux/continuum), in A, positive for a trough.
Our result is 1.5 A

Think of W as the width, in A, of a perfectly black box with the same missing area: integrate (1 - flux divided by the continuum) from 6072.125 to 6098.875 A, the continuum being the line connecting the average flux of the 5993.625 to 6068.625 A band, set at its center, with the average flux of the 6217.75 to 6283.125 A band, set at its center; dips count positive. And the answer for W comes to -0.2 A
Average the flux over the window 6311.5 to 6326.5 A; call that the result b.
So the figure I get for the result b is 85.8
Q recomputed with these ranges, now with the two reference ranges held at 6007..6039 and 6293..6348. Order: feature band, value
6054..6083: 1.2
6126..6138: 0.3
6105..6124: -0.1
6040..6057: 0.3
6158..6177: 1.5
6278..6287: 0.4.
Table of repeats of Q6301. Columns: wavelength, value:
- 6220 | 84.48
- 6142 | 97.42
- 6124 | 98.02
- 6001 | 115.4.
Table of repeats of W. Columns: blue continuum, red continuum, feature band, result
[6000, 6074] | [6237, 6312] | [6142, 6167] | 1.0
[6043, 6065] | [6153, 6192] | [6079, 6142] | -2.9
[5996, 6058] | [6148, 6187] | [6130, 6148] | -0.3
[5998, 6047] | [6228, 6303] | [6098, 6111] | -0.4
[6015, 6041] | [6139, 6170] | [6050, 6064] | 0.2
